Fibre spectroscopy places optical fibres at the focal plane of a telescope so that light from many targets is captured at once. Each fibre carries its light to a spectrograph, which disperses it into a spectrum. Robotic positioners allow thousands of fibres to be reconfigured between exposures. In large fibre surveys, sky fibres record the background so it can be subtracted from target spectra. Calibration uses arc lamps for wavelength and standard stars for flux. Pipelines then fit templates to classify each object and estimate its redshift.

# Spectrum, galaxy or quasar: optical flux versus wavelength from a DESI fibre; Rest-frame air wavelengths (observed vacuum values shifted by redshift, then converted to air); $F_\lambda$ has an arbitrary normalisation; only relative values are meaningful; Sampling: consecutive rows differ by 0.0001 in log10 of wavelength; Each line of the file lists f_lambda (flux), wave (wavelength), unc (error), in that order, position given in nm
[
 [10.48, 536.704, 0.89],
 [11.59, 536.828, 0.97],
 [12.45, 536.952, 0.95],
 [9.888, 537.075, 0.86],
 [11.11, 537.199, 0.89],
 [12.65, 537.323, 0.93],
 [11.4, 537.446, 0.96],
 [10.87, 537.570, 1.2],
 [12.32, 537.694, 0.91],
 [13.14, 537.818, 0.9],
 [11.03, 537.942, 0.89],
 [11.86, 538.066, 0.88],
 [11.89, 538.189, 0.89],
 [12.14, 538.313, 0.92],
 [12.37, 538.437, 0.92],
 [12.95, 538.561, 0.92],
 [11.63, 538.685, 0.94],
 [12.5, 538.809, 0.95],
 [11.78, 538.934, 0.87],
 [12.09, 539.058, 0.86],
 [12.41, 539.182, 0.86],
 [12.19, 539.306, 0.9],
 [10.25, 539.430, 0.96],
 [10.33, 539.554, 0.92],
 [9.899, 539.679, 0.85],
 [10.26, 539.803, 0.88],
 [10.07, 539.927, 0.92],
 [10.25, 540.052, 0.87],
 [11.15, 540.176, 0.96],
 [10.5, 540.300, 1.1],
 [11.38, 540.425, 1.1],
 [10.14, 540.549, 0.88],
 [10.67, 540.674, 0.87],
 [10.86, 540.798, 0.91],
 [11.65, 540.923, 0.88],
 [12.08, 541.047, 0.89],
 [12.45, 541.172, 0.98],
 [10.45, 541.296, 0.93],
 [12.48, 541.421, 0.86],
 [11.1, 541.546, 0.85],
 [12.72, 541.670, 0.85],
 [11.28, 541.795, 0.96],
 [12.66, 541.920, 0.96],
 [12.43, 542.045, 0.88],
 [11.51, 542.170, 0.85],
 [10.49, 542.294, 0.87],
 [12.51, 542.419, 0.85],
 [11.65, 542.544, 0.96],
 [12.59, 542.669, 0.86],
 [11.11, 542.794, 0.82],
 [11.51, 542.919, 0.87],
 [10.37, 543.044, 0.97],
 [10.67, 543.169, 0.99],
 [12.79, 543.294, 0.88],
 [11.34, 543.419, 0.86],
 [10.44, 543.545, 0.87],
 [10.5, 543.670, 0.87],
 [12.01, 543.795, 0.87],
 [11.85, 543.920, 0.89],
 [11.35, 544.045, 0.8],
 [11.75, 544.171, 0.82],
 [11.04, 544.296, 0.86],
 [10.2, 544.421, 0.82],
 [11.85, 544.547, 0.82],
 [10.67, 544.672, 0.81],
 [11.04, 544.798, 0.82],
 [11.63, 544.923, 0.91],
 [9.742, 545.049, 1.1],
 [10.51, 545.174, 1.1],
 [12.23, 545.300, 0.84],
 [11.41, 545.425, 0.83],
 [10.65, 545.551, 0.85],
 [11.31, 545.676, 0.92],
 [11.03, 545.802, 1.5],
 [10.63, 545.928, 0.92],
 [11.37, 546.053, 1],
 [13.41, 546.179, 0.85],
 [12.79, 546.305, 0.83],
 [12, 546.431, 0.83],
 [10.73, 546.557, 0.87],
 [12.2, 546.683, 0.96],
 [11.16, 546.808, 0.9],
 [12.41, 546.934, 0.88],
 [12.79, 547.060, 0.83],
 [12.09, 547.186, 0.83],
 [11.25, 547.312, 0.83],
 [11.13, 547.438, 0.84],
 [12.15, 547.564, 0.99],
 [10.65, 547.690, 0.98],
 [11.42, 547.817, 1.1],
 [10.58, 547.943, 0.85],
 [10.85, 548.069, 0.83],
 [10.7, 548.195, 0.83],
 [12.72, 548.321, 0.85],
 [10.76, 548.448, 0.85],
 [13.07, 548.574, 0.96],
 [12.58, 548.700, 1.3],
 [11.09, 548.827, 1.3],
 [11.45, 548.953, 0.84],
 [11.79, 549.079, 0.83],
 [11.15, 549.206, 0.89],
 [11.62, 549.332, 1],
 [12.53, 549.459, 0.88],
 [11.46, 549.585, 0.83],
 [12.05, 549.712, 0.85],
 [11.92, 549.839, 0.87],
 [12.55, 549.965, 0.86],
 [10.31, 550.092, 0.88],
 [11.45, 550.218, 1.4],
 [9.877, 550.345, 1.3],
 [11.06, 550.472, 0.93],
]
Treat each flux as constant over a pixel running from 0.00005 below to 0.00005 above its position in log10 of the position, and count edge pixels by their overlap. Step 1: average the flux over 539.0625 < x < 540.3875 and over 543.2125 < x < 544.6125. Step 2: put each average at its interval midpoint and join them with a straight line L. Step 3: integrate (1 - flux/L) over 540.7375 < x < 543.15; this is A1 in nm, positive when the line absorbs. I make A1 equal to -0.123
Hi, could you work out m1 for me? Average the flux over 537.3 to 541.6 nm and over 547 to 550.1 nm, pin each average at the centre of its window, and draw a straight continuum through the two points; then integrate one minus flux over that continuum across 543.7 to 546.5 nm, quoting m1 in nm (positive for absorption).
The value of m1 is 0.05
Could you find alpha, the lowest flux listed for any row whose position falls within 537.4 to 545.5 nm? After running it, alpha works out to 9.742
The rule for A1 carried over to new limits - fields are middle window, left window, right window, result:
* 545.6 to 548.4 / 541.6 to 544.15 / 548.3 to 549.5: 0.04 nm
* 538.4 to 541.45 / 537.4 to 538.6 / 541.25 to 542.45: 0.15 nm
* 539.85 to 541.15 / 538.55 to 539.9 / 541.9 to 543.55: 0.06 nm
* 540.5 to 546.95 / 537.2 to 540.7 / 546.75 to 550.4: 0.03 nm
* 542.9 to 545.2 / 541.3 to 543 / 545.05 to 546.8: 0.10 nm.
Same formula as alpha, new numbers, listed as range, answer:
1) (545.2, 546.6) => 10.63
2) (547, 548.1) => 10.58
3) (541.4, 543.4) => 10.37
